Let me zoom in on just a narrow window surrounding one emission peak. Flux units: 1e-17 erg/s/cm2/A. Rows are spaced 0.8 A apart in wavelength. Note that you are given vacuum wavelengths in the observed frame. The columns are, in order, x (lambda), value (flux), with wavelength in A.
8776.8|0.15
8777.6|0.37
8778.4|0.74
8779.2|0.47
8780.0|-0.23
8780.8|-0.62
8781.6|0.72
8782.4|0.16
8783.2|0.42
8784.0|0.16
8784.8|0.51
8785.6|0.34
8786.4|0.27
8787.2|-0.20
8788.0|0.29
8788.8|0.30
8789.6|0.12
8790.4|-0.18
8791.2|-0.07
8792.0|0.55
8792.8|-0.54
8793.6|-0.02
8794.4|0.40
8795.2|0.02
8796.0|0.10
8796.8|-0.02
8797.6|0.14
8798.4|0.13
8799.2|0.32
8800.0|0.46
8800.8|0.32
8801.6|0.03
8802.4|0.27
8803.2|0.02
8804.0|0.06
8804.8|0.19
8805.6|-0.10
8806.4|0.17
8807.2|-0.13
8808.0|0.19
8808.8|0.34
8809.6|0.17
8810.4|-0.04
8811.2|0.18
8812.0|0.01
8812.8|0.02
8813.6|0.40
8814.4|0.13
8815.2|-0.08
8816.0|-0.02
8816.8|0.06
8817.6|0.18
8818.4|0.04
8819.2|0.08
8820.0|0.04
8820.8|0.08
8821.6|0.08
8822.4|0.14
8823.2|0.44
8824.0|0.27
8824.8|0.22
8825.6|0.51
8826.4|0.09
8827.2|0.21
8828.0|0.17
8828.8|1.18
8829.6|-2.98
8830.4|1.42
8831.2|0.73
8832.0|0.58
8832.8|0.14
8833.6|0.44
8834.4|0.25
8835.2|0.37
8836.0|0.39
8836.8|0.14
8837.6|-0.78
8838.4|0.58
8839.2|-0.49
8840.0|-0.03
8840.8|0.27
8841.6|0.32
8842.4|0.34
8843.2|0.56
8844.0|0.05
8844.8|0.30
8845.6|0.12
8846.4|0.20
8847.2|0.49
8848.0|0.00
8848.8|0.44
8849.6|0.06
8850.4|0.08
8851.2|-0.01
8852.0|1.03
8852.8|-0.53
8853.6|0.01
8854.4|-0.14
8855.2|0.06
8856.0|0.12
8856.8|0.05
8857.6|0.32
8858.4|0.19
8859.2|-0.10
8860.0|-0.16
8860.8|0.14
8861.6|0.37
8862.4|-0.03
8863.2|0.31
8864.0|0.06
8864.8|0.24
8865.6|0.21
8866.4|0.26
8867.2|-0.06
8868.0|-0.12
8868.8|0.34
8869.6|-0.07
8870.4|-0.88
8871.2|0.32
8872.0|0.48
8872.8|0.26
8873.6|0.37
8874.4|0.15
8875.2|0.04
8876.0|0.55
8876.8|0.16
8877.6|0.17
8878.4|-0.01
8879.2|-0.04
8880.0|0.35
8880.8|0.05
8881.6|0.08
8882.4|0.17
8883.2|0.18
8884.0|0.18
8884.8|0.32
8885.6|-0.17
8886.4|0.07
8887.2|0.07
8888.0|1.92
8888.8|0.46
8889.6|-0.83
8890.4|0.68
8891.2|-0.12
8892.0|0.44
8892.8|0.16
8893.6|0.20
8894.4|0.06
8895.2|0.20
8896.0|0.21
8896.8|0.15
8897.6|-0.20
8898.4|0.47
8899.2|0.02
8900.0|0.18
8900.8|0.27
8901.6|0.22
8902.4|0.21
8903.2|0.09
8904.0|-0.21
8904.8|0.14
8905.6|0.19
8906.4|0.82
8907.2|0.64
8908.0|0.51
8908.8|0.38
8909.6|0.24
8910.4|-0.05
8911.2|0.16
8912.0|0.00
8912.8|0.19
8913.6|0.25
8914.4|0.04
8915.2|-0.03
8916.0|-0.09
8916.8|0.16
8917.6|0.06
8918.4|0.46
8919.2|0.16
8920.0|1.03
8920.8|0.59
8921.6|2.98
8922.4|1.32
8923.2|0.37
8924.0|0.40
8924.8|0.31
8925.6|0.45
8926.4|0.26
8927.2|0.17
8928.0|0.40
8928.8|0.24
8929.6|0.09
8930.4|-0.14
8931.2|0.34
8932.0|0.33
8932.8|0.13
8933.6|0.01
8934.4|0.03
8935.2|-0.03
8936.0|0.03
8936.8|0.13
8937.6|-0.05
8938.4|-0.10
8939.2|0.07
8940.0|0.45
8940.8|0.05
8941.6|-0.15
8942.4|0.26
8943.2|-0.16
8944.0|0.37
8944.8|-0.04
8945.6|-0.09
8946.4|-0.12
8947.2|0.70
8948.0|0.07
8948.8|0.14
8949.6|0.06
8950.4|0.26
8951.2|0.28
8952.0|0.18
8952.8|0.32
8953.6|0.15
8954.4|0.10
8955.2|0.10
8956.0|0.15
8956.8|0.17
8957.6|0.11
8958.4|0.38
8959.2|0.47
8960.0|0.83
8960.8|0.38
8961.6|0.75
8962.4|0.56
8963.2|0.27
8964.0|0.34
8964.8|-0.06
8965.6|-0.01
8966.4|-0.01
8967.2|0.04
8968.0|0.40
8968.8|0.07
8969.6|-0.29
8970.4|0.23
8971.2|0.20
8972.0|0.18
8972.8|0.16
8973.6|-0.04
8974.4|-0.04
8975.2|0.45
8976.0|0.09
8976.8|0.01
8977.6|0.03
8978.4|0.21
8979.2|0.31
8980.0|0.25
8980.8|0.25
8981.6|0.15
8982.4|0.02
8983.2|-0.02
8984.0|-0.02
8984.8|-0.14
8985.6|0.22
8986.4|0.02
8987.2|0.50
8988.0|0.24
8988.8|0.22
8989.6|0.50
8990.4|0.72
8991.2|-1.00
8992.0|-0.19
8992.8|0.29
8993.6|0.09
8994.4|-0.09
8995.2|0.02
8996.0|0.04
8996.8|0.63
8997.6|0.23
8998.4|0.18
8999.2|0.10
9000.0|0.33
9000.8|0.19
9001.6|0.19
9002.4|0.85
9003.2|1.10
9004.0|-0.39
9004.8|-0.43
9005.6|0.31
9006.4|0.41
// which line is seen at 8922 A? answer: H-beta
